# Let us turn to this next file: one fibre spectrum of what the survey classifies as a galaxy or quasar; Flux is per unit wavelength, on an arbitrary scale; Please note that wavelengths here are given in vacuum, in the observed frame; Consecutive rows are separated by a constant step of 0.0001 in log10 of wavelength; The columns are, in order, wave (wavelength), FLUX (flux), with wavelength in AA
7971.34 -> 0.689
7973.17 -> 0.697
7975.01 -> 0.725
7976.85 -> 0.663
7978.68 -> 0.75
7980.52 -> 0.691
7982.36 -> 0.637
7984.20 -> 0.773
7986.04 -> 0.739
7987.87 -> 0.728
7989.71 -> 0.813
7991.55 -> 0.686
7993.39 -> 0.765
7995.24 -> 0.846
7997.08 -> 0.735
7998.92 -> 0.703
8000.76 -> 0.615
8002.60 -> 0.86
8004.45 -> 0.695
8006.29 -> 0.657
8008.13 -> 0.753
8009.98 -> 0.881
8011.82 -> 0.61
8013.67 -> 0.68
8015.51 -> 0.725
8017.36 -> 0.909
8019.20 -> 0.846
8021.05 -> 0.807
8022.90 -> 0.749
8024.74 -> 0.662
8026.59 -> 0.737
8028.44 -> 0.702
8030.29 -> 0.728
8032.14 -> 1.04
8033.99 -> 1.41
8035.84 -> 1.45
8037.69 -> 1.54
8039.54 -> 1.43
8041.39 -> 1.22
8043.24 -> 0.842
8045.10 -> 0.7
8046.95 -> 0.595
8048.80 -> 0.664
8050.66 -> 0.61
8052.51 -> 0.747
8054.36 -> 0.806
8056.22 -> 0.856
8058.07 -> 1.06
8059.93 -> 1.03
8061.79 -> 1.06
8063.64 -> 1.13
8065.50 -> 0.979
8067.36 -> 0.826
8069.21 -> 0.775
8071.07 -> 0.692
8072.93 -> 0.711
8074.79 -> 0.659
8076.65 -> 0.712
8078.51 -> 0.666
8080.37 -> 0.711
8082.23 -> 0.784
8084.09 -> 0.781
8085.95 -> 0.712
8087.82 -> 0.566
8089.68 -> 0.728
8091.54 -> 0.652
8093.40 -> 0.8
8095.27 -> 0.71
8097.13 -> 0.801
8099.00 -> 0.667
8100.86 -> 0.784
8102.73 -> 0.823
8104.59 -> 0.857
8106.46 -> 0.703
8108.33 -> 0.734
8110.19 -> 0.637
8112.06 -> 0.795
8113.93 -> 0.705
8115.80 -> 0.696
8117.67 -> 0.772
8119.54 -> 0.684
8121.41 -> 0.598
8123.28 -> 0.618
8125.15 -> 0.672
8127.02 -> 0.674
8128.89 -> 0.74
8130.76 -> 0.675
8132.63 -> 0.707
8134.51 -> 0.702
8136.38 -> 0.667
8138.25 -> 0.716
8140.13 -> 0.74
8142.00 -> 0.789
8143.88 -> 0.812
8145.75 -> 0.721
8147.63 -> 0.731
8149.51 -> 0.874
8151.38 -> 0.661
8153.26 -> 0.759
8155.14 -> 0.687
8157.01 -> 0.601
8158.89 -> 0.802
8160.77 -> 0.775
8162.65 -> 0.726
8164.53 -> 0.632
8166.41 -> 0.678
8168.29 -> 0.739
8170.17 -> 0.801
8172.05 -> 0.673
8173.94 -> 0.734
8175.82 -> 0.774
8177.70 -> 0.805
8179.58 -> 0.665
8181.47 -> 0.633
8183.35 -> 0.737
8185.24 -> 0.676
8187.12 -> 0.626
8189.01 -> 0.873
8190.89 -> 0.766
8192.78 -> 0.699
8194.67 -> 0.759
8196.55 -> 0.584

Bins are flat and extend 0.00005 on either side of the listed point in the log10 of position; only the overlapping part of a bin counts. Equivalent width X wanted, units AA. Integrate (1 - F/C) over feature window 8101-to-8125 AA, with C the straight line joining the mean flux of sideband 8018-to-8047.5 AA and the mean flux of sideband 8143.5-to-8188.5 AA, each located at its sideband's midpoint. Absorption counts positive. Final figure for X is 3.0 AA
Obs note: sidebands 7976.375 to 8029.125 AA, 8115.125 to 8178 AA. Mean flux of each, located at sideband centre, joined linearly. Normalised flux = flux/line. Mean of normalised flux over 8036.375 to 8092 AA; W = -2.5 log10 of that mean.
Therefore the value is -0.161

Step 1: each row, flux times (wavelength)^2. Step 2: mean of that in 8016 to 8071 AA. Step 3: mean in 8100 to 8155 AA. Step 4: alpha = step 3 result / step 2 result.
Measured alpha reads 0.80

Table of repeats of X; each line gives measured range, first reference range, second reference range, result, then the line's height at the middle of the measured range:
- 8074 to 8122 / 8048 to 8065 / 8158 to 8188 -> 6.1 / 0.828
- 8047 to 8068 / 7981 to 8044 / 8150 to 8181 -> -1.7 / 0.813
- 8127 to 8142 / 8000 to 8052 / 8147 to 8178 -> 0.9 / 0.758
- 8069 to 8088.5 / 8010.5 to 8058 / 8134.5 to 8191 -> 3.0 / 0.831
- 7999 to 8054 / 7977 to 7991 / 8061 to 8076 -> -4.5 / 0.789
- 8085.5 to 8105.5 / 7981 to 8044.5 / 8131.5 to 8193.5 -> 1.1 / 0.782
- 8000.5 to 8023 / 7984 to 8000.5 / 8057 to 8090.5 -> 0.2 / 0.763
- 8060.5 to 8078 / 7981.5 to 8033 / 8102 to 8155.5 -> -2.4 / 0.737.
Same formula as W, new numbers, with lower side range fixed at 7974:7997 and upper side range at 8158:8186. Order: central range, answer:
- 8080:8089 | 0.03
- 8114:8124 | 0.08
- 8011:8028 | -0.02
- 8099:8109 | -0.06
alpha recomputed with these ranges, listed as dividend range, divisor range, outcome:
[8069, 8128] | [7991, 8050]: 0.85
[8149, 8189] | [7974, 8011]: 1.02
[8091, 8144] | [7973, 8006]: 1.02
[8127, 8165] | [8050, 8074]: 0.85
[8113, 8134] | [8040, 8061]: 0.83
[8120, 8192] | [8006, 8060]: 0.84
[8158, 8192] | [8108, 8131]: 1.07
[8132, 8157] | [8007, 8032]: 0.99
